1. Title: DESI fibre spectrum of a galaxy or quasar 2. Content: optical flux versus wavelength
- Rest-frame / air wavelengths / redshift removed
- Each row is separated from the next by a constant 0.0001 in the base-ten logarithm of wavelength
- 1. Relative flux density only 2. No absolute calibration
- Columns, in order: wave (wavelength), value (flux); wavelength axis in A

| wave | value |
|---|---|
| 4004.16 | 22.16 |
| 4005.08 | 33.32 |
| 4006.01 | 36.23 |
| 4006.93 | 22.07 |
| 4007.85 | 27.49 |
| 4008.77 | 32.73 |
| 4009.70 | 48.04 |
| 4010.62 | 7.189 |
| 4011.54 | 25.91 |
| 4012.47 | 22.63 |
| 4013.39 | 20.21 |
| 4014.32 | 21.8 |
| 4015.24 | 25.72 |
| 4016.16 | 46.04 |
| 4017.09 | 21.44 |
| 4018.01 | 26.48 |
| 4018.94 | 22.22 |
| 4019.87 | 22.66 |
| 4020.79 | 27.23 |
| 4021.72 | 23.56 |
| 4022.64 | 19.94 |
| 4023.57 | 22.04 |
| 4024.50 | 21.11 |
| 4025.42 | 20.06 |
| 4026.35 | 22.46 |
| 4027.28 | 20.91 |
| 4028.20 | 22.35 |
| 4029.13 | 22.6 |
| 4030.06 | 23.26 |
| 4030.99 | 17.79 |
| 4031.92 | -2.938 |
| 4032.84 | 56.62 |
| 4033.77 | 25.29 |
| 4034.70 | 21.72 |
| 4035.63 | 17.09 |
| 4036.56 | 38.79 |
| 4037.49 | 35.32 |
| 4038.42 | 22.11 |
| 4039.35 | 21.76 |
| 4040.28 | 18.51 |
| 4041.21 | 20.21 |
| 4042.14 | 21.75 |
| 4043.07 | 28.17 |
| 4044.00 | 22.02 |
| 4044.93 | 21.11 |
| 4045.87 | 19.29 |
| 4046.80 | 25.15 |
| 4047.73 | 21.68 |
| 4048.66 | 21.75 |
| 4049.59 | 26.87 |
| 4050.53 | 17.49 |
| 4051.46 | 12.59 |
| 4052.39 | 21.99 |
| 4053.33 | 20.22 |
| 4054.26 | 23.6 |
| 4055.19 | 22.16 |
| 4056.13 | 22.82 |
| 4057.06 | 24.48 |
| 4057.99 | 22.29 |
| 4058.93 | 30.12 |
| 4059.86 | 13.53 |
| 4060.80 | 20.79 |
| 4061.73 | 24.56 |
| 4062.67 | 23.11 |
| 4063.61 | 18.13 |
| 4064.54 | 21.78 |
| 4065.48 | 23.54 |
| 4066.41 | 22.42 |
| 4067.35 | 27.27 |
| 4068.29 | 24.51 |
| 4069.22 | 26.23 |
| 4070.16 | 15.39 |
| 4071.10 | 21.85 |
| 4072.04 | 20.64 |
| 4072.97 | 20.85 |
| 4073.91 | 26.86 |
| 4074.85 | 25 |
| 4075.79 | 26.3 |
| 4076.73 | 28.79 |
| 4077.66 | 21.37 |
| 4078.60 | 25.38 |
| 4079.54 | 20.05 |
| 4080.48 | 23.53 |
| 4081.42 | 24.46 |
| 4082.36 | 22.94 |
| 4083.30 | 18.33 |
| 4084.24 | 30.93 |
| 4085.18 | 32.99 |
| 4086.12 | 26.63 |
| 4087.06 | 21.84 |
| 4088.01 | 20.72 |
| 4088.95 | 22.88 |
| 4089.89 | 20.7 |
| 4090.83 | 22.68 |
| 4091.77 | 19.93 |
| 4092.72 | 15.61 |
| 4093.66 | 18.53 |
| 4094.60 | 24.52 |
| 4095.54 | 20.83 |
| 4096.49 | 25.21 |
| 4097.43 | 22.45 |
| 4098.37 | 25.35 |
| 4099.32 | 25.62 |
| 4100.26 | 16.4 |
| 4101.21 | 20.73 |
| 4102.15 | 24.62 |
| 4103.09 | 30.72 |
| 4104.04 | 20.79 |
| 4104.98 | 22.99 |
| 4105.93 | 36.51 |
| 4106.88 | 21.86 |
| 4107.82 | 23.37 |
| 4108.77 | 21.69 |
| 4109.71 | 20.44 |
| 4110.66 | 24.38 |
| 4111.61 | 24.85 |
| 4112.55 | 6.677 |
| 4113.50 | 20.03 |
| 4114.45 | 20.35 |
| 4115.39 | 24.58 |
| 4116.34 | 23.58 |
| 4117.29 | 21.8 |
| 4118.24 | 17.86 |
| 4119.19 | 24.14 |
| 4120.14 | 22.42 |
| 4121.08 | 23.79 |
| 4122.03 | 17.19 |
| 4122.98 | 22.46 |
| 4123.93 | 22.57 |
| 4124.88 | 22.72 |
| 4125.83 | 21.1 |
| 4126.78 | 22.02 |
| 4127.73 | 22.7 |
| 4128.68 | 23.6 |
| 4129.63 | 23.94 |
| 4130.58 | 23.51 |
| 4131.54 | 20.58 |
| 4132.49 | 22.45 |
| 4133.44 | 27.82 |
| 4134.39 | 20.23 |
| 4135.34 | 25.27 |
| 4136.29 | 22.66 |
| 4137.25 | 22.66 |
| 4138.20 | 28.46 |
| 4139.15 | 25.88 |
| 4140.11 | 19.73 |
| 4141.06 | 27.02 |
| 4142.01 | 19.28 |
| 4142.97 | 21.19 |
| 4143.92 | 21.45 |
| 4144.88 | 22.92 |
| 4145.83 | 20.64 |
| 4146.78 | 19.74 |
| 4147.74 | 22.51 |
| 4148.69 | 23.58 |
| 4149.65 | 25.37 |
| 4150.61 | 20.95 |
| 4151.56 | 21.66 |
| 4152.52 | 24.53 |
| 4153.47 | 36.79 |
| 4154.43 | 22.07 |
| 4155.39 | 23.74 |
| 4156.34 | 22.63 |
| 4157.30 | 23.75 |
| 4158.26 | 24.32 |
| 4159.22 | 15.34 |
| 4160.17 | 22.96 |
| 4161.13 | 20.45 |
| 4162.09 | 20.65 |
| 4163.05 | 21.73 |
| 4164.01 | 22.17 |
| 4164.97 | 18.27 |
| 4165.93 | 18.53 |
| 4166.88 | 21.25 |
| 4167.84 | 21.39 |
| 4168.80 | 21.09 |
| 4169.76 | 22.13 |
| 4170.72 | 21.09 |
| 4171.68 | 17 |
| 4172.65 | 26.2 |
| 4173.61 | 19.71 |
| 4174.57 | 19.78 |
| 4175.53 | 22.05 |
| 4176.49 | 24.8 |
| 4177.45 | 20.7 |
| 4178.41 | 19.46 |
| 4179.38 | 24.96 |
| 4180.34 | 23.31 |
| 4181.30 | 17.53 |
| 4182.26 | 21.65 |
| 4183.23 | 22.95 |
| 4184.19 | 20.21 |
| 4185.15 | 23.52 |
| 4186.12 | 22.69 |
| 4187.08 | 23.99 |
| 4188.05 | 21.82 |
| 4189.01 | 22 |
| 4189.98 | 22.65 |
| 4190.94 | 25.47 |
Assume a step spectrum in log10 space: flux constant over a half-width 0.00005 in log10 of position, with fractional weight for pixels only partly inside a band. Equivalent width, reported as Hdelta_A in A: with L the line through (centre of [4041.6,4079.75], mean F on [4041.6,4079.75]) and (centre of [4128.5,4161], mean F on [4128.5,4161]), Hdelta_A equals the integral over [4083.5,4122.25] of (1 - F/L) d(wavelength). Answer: 0.3 A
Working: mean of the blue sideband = 22.5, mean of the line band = 22.7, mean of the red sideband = 23.2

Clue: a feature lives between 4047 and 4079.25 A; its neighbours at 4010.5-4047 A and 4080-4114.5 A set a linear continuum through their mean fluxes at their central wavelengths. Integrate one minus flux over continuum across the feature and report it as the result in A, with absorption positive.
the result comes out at 0.9 A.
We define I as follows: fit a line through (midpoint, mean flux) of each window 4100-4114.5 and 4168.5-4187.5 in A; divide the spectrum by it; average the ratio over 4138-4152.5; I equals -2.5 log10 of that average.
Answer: -0.03 mag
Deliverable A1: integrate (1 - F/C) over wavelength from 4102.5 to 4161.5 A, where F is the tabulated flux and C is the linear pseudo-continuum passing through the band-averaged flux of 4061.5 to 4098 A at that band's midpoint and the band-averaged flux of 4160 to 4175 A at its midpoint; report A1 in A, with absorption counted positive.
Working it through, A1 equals -2.9 A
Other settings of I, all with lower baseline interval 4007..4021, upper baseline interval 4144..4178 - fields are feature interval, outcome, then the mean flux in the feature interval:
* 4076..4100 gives 0.04 mag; 23.3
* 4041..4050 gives 0.12 mag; 22.9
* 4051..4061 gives 0.18 mag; 21.3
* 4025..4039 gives 0.07 mag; 24.2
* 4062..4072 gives 0.11 mag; 22.4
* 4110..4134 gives 0.06 mag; 21.9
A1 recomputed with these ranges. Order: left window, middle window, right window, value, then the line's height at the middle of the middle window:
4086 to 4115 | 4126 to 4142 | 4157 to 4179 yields -1.4 A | 21.6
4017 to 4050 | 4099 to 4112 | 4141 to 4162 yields -0.5 A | 23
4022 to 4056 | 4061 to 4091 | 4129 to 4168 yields -1.2 A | 22.6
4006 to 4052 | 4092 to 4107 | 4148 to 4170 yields -0.1 A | 23.1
